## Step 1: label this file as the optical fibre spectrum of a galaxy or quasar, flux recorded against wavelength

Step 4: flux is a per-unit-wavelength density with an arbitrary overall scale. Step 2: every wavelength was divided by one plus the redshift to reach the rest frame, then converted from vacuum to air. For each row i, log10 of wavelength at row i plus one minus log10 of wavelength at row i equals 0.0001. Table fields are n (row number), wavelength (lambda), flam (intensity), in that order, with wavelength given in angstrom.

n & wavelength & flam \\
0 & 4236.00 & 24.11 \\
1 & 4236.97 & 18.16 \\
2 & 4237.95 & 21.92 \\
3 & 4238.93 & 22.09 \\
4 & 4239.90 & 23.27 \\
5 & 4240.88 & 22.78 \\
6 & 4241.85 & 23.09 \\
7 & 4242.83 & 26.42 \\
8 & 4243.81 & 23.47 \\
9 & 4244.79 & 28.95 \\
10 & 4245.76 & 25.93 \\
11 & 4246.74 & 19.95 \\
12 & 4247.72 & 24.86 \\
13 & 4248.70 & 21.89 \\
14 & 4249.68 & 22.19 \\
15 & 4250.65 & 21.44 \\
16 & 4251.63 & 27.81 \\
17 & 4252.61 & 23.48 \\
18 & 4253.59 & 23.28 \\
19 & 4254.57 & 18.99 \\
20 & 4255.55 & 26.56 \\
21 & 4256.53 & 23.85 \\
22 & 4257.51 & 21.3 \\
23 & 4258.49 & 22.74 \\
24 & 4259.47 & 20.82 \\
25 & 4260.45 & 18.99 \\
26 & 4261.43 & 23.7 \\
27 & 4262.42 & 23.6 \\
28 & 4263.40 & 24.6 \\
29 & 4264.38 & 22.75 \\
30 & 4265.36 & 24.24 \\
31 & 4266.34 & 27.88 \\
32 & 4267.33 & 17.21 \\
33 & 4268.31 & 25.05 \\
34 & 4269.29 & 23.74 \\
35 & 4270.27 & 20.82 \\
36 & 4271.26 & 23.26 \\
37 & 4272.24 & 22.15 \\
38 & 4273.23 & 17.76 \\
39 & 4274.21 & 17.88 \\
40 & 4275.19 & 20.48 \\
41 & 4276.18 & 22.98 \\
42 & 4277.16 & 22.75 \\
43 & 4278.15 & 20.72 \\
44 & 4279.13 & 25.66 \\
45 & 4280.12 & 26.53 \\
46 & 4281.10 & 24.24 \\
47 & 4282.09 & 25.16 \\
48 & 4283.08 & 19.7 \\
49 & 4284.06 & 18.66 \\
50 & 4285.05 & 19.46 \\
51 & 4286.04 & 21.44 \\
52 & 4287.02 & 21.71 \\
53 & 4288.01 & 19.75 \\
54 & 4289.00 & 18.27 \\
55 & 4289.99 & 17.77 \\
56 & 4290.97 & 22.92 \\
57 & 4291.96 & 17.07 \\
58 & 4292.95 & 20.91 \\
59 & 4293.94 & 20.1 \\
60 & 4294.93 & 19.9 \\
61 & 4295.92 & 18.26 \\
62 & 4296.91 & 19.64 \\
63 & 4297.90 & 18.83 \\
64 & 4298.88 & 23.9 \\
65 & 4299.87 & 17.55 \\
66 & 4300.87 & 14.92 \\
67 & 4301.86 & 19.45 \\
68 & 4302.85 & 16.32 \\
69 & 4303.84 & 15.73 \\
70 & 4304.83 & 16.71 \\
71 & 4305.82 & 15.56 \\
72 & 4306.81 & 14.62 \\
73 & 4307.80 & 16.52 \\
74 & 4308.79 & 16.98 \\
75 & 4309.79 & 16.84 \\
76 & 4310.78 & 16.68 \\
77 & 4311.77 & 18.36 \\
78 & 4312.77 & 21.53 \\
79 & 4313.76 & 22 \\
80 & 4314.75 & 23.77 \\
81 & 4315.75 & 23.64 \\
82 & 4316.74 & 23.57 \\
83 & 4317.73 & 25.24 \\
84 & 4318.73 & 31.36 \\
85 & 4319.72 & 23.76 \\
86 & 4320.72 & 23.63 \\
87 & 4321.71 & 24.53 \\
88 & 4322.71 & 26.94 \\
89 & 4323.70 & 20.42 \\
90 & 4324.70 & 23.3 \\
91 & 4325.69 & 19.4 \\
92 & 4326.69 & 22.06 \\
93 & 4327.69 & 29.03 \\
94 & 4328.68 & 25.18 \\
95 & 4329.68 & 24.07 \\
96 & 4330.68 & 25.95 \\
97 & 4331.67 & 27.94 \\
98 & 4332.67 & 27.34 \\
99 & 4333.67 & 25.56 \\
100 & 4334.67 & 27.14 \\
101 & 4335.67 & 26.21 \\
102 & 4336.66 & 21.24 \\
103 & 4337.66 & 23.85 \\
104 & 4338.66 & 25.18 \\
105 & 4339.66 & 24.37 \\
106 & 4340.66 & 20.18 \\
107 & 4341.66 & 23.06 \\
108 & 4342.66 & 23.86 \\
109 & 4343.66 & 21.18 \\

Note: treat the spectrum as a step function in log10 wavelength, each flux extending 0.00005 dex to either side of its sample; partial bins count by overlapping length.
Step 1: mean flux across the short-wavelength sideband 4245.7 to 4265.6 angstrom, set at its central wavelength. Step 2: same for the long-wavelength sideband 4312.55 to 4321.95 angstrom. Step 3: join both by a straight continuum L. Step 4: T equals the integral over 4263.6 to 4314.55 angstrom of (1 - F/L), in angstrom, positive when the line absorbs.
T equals 7.4 angstrom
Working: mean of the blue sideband 22.9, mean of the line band 20.2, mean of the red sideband 24.4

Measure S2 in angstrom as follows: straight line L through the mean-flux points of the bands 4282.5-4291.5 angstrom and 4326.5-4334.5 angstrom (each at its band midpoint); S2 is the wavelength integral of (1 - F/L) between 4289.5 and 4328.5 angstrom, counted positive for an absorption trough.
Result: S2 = 4.3 angstrom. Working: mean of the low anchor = 20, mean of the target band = 20.6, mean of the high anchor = 26.1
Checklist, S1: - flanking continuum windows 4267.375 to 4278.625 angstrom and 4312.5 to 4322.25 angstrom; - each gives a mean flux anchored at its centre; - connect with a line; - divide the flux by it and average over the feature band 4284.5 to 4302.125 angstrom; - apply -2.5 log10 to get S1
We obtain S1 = 0.17 mag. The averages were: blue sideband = 21.4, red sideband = 24.4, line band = 19.5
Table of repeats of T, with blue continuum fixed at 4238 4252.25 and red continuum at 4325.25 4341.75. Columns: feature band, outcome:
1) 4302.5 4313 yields 3.27 angstrom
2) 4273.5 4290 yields 1.86 angstrom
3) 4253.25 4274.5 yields 1.43 angstrom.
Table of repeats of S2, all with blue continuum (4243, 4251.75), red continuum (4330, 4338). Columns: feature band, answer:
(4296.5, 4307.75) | 3.39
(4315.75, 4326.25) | 0.51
